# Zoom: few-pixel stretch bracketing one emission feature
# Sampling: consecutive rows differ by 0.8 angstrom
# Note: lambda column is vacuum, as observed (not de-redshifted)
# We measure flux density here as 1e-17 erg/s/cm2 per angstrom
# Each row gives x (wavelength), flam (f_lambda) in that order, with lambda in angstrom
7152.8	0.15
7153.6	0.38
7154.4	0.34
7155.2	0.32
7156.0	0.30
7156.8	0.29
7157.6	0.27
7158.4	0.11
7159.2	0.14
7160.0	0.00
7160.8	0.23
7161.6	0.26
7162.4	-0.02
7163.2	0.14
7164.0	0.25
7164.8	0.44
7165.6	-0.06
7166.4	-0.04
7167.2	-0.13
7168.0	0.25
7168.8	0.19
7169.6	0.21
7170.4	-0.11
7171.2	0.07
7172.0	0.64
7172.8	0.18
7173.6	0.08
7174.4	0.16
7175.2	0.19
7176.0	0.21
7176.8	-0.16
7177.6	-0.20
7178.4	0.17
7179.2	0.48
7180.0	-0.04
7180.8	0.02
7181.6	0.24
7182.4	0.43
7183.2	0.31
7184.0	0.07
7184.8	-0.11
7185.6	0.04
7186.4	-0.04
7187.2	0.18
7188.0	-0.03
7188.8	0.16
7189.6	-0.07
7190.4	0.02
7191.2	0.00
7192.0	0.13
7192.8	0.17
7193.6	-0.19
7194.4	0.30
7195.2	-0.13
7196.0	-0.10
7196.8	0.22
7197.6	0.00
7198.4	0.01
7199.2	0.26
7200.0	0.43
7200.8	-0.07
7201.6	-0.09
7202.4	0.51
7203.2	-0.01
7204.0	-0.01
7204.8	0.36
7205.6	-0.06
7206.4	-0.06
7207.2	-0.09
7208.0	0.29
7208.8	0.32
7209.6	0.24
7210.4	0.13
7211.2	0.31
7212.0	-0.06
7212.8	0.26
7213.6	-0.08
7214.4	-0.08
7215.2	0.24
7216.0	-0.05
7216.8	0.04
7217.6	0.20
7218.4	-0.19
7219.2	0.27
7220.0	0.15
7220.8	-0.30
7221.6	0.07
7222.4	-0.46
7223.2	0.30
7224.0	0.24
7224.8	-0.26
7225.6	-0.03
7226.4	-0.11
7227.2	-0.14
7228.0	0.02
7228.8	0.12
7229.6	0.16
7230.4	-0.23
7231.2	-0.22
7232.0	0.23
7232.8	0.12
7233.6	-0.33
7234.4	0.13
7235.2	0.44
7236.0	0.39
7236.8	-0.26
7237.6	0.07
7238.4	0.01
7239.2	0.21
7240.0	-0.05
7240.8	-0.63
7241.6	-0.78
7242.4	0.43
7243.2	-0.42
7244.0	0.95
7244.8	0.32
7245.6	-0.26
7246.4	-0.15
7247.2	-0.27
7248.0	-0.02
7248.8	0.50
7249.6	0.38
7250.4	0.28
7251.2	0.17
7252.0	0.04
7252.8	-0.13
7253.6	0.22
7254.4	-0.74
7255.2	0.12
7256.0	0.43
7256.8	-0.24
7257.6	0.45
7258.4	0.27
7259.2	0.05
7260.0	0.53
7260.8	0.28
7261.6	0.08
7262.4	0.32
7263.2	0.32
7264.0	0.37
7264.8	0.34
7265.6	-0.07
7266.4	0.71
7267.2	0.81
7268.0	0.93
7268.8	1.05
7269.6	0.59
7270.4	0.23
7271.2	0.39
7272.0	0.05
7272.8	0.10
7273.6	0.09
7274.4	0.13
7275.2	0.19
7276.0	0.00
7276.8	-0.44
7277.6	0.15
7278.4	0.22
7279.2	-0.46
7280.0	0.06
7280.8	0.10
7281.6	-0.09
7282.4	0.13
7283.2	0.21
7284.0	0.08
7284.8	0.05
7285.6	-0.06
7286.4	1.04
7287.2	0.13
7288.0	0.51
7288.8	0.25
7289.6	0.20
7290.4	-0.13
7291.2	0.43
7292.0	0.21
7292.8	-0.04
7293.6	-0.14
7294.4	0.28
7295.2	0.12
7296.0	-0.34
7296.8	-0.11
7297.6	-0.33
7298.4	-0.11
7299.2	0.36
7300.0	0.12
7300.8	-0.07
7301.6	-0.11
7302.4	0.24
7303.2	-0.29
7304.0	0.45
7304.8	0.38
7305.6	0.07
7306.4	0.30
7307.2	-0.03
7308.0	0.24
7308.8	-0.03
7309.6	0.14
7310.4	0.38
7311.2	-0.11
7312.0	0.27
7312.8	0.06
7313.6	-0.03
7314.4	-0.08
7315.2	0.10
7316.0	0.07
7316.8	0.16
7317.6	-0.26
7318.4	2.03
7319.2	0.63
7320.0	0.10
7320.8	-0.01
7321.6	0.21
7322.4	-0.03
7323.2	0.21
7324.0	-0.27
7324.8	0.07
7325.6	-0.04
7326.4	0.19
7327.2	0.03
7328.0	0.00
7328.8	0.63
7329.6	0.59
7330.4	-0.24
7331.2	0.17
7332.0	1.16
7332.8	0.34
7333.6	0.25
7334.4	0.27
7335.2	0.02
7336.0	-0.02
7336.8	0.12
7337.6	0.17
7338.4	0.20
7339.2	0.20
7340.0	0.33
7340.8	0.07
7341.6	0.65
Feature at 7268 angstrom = H-gamma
